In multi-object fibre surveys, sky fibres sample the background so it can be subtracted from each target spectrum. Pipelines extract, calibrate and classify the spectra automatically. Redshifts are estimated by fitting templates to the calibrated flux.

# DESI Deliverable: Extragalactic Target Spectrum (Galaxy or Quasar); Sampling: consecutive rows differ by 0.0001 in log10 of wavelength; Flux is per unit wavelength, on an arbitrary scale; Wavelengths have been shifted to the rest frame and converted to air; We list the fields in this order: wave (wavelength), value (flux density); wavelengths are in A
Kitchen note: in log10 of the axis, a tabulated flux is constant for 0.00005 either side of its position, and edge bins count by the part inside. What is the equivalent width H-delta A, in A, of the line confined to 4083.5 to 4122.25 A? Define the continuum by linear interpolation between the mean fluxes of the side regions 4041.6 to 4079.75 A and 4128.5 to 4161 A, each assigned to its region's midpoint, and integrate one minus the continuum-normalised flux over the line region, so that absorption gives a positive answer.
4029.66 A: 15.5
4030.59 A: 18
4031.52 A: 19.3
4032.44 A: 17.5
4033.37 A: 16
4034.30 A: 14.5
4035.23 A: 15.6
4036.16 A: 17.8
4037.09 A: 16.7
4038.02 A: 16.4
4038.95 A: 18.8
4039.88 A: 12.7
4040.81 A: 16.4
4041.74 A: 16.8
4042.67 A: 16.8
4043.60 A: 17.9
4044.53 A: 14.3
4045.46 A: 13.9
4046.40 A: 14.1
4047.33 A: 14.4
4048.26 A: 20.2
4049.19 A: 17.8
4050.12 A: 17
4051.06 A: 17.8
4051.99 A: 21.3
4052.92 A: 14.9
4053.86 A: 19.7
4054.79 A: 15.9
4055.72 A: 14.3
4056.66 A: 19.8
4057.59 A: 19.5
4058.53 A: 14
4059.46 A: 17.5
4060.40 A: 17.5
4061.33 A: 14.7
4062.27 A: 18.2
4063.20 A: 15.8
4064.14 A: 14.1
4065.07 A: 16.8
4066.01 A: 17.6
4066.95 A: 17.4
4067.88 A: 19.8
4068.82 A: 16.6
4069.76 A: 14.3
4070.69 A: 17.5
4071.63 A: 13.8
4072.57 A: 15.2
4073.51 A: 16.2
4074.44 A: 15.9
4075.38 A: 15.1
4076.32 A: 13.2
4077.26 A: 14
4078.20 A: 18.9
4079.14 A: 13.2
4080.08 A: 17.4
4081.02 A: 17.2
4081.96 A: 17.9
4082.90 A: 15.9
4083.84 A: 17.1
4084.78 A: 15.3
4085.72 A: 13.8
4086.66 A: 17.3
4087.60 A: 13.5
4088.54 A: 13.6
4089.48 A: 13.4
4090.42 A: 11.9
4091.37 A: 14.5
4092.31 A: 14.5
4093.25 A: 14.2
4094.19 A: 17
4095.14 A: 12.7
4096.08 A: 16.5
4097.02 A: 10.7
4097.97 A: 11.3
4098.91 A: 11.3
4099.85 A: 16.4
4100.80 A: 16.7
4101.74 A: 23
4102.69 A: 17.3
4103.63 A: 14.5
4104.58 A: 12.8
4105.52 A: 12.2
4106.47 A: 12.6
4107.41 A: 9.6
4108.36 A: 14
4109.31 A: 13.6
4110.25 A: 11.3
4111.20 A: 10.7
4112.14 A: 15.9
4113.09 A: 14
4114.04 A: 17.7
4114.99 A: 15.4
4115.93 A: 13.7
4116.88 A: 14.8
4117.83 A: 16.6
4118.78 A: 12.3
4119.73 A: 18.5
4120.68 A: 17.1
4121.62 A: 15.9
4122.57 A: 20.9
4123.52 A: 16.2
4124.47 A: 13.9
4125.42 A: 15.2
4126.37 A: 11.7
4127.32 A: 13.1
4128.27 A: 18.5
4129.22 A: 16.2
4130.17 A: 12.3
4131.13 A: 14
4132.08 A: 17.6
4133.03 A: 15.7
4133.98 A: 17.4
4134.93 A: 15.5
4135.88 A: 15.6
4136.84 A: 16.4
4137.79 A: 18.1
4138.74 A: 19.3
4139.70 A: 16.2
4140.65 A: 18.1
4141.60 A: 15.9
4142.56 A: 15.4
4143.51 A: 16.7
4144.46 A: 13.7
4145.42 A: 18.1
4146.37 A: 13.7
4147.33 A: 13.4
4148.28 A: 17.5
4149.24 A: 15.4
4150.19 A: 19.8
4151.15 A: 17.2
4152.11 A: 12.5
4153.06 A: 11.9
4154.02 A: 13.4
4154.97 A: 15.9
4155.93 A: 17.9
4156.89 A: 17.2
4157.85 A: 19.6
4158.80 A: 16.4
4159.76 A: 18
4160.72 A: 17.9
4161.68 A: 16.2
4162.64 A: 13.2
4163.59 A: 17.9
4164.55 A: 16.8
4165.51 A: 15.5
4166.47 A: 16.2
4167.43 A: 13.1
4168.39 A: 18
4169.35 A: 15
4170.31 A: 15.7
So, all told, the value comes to 4.2 A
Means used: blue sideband 16.4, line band 14.5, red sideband 16.2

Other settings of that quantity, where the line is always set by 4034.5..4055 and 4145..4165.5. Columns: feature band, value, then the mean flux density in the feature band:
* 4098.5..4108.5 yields 1.1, 14.6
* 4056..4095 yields 1.6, 15.8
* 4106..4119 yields 2.1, 13.8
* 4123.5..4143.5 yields 0.5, 15.8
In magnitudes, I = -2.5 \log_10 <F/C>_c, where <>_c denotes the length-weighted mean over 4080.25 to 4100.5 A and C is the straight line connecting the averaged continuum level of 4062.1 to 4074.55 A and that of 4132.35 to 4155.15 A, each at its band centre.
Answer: 0.113 mag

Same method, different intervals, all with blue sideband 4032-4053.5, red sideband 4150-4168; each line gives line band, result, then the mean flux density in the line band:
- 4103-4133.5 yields 0.11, 14.7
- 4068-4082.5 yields 0.04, 15.9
